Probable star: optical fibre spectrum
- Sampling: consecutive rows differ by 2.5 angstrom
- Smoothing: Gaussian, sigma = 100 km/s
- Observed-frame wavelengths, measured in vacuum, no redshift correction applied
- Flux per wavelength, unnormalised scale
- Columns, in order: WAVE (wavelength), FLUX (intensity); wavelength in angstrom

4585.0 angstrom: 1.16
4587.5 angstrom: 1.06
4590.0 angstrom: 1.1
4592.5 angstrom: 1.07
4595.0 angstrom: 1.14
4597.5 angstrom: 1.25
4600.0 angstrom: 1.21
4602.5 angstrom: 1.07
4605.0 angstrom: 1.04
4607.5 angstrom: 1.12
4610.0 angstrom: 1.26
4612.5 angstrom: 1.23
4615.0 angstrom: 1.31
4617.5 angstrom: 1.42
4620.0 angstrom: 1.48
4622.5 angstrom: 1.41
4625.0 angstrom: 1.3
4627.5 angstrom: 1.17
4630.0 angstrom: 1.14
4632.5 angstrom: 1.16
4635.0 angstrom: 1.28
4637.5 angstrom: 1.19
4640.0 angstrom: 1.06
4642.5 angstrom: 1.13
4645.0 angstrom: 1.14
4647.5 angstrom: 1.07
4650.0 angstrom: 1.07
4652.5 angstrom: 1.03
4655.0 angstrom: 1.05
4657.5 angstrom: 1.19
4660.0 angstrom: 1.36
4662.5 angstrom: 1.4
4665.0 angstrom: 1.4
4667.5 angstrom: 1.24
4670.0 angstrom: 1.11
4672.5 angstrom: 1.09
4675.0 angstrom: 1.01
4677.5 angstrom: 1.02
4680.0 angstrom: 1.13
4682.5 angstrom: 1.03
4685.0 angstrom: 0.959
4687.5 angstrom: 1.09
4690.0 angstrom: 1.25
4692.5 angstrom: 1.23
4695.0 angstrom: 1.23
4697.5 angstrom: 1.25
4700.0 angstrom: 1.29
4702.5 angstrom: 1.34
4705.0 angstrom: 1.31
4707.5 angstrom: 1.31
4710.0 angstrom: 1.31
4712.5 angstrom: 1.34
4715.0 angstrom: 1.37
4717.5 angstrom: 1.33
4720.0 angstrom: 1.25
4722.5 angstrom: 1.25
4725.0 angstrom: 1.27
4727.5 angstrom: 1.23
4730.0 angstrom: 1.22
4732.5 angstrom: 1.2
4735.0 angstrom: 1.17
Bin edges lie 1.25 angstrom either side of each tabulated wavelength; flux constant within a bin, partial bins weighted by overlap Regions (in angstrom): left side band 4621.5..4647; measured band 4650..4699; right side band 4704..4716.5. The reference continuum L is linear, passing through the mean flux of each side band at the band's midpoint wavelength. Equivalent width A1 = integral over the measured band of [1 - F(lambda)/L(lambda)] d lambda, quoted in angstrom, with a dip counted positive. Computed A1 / 4.0 angstrom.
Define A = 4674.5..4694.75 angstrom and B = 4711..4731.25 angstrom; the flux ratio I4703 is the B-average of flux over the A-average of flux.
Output 1.17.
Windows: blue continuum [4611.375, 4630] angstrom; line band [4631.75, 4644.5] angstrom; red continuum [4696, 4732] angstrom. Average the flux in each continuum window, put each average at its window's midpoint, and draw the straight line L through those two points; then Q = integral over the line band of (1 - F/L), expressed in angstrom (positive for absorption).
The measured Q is 1.5 angstrom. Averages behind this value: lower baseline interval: 1.32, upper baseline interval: 1.29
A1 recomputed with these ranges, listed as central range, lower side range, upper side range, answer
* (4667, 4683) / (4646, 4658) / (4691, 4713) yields 1.19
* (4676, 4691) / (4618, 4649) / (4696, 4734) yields 2.16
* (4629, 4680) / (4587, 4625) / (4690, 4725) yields 3.90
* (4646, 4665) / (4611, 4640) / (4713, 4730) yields 1.38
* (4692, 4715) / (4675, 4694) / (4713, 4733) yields -2.21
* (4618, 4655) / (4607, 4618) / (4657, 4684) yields 1.32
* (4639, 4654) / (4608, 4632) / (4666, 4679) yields 1.41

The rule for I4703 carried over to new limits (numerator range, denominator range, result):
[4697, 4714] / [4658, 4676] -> 1.06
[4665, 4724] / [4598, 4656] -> 1.02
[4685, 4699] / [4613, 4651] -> 0.97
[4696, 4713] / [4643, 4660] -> 1.17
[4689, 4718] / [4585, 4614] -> 1.13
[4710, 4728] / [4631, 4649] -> 1.13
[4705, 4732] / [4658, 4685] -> 1.10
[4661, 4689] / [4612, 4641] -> 0.90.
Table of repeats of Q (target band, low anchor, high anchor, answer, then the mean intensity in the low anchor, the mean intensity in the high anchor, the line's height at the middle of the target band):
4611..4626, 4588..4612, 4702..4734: -2.5 angstrom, 1.14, 1.28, 1.16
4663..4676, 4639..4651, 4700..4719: -0.1 angstrom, 1.1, 1.33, 1.18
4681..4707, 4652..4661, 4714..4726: 0.8 angstrom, 1.16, 1.29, 1.24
